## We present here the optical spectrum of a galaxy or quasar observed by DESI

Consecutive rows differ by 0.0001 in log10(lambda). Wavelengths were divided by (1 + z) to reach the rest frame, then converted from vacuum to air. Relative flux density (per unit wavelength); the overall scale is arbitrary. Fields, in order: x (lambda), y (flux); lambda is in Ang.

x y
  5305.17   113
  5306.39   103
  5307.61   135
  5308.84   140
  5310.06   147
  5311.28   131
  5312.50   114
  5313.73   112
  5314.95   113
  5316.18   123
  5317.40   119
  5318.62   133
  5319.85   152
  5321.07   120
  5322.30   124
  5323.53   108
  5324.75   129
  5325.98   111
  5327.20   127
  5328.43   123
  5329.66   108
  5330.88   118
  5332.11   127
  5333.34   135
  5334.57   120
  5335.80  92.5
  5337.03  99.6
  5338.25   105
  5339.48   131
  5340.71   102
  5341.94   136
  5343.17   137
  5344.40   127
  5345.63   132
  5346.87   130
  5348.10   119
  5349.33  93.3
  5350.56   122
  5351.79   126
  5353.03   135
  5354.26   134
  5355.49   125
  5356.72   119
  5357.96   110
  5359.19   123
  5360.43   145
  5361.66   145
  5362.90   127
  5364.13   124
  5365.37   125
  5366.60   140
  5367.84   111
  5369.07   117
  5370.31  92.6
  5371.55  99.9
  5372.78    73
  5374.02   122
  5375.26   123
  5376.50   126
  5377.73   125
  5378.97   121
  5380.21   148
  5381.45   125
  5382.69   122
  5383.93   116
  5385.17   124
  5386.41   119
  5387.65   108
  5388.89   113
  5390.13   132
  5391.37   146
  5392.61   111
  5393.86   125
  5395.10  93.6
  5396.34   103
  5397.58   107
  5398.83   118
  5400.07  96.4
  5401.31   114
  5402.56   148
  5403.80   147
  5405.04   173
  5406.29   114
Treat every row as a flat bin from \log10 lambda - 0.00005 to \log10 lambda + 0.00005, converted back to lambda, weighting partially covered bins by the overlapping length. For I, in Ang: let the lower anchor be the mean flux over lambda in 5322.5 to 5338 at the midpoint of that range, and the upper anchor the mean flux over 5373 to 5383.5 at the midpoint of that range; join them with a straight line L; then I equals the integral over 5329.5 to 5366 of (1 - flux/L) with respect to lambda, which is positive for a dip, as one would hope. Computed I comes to -1.00 Ang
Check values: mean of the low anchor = 116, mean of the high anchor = 124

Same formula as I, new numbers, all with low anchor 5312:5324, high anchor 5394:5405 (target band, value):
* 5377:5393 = -0.6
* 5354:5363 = -0.6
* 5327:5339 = 0.6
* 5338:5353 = -0.2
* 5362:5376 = 0.7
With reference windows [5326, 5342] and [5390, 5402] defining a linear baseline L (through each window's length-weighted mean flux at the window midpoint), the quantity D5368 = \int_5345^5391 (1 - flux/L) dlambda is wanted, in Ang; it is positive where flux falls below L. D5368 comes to -2.6 Ang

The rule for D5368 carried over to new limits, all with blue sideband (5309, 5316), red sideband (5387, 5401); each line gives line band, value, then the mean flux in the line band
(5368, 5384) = 0.02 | 116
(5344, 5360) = -0.48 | 123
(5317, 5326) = -0.16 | 125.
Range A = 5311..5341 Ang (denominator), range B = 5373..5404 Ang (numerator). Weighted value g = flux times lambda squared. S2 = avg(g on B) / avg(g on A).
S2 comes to 1.03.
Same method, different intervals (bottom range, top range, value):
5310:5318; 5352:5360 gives 1.05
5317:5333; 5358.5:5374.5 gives 0.98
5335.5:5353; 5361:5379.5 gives 1.00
